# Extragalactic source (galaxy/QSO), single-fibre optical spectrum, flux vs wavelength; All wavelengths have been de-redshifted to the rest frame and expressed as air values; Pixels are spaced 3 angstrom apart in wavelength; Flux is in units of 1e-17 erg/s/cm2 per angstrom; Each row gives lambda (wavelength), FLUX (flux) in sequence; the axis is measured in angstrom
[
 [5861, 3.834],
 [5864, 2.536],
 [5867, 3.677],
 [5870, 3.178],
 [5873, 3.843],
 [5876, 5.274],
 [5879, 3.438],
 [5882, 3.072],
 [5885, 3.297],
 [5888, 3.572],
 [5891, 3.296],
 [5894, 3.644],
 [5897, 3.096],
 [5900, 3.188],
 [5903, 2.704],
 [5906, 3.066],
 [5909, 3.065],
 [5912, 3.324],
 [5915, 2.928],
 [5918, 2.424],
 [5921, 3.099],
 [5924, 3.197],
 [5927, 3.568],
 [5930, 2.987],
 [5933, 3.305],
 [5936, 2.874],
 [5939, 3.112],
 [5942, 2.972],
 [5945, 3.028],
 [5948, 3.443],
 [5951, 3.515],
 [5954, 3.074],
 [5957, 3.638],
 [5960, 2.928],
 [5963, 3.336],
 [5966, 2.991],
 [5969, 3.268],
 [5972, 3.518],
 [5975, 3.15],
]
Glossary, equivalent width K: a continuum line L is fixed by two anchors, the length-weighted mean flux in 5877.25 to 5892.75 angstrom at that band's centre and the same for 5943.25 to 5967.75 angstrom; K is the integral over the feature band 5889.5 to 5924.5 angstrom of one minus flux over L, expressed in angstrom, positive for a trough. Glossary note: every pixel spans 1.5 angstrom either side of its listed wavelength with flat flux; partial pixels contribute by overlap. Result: 2.6 angstrom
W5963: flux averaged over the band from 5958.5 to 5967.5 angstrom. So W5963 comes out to 3.08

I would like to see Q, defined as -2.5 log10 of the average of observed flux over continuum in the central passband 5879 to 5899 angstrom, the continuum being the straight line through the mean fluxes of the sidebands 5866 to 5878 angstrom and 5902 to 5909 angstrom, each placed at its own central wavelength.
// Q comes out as 0.03 mag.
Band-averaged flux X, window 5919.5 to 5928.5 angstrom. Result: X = 3.29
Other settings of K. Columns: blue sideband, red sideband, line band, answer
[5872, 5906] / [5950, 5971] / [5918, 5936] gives 1.17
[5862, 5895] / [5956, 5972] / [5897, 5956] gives 4.66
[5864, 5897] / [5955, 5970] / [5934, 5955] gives 0.93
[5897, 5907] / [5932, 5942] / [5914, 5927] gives 0.21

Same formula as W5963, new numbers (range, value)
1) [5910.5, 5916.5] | 3.13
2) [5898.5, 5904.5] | 2.95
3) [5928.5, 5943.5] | 3.05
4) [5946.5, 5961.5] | 3.32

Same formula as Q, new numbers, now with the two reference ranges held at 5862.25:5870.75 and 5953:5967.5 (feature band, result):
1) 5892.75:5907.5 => 0.012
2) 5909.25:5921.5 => 0.082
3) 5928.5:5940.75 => 0.040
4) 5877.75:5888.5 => -0.056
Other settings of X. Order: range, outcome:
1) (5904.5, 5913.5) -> 3.15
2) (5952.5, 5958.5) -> 3.36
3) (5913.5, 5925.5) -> 2.91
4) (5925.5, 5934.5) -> 3.29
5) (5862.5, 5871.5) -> 3.13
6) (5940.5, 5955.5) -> 3.21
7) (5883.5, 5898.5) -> 3.38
